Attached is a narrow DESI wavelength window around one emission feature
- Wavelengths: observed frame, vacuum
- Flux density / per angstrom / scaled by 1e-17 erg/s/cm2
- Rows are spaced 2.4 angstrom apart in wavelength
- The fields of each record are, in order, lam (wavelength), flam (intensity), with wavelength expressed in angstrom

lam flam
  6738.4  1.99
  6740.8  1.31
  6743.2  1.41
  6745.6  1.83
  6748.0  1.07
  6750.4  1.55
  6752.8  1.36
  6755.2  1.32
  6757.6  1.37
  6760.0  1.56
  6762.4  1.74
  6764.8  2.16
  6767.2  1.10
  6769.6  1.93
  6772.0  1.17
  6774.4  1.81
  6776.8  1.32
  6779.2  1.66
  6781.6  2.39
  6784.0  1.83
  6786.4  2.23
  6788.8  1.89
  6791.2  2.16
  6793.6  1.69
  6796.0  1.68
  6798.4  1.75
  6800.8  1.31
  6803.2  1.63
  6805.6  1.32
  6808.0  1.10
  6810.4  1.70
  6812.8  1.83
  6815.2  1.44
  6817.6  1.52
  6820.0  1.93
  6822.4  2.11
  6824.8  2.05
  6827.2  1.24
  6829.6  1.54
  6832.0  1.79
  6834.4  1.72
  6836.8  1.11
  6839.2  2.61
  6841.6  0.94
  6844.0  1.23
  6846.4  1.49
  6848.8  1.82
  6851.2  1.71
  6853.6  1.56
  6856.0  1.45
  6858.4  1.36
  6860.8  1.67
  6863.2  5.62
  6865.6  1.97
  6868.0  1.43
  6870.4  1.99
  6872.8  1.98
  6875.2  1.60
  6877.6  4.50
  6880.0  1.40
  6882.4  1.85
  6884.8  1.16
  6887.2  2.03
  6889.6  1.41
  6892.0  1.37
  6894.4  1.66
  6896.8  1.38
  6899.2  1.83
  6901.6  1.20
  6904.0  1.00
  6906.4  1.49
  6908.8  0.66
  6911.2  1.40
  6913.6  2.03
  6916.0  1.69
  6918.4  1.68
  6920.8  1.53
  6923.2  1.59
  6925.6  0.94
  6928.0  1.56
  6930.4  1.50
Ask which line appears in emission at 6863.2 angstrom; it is [S II] 6716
